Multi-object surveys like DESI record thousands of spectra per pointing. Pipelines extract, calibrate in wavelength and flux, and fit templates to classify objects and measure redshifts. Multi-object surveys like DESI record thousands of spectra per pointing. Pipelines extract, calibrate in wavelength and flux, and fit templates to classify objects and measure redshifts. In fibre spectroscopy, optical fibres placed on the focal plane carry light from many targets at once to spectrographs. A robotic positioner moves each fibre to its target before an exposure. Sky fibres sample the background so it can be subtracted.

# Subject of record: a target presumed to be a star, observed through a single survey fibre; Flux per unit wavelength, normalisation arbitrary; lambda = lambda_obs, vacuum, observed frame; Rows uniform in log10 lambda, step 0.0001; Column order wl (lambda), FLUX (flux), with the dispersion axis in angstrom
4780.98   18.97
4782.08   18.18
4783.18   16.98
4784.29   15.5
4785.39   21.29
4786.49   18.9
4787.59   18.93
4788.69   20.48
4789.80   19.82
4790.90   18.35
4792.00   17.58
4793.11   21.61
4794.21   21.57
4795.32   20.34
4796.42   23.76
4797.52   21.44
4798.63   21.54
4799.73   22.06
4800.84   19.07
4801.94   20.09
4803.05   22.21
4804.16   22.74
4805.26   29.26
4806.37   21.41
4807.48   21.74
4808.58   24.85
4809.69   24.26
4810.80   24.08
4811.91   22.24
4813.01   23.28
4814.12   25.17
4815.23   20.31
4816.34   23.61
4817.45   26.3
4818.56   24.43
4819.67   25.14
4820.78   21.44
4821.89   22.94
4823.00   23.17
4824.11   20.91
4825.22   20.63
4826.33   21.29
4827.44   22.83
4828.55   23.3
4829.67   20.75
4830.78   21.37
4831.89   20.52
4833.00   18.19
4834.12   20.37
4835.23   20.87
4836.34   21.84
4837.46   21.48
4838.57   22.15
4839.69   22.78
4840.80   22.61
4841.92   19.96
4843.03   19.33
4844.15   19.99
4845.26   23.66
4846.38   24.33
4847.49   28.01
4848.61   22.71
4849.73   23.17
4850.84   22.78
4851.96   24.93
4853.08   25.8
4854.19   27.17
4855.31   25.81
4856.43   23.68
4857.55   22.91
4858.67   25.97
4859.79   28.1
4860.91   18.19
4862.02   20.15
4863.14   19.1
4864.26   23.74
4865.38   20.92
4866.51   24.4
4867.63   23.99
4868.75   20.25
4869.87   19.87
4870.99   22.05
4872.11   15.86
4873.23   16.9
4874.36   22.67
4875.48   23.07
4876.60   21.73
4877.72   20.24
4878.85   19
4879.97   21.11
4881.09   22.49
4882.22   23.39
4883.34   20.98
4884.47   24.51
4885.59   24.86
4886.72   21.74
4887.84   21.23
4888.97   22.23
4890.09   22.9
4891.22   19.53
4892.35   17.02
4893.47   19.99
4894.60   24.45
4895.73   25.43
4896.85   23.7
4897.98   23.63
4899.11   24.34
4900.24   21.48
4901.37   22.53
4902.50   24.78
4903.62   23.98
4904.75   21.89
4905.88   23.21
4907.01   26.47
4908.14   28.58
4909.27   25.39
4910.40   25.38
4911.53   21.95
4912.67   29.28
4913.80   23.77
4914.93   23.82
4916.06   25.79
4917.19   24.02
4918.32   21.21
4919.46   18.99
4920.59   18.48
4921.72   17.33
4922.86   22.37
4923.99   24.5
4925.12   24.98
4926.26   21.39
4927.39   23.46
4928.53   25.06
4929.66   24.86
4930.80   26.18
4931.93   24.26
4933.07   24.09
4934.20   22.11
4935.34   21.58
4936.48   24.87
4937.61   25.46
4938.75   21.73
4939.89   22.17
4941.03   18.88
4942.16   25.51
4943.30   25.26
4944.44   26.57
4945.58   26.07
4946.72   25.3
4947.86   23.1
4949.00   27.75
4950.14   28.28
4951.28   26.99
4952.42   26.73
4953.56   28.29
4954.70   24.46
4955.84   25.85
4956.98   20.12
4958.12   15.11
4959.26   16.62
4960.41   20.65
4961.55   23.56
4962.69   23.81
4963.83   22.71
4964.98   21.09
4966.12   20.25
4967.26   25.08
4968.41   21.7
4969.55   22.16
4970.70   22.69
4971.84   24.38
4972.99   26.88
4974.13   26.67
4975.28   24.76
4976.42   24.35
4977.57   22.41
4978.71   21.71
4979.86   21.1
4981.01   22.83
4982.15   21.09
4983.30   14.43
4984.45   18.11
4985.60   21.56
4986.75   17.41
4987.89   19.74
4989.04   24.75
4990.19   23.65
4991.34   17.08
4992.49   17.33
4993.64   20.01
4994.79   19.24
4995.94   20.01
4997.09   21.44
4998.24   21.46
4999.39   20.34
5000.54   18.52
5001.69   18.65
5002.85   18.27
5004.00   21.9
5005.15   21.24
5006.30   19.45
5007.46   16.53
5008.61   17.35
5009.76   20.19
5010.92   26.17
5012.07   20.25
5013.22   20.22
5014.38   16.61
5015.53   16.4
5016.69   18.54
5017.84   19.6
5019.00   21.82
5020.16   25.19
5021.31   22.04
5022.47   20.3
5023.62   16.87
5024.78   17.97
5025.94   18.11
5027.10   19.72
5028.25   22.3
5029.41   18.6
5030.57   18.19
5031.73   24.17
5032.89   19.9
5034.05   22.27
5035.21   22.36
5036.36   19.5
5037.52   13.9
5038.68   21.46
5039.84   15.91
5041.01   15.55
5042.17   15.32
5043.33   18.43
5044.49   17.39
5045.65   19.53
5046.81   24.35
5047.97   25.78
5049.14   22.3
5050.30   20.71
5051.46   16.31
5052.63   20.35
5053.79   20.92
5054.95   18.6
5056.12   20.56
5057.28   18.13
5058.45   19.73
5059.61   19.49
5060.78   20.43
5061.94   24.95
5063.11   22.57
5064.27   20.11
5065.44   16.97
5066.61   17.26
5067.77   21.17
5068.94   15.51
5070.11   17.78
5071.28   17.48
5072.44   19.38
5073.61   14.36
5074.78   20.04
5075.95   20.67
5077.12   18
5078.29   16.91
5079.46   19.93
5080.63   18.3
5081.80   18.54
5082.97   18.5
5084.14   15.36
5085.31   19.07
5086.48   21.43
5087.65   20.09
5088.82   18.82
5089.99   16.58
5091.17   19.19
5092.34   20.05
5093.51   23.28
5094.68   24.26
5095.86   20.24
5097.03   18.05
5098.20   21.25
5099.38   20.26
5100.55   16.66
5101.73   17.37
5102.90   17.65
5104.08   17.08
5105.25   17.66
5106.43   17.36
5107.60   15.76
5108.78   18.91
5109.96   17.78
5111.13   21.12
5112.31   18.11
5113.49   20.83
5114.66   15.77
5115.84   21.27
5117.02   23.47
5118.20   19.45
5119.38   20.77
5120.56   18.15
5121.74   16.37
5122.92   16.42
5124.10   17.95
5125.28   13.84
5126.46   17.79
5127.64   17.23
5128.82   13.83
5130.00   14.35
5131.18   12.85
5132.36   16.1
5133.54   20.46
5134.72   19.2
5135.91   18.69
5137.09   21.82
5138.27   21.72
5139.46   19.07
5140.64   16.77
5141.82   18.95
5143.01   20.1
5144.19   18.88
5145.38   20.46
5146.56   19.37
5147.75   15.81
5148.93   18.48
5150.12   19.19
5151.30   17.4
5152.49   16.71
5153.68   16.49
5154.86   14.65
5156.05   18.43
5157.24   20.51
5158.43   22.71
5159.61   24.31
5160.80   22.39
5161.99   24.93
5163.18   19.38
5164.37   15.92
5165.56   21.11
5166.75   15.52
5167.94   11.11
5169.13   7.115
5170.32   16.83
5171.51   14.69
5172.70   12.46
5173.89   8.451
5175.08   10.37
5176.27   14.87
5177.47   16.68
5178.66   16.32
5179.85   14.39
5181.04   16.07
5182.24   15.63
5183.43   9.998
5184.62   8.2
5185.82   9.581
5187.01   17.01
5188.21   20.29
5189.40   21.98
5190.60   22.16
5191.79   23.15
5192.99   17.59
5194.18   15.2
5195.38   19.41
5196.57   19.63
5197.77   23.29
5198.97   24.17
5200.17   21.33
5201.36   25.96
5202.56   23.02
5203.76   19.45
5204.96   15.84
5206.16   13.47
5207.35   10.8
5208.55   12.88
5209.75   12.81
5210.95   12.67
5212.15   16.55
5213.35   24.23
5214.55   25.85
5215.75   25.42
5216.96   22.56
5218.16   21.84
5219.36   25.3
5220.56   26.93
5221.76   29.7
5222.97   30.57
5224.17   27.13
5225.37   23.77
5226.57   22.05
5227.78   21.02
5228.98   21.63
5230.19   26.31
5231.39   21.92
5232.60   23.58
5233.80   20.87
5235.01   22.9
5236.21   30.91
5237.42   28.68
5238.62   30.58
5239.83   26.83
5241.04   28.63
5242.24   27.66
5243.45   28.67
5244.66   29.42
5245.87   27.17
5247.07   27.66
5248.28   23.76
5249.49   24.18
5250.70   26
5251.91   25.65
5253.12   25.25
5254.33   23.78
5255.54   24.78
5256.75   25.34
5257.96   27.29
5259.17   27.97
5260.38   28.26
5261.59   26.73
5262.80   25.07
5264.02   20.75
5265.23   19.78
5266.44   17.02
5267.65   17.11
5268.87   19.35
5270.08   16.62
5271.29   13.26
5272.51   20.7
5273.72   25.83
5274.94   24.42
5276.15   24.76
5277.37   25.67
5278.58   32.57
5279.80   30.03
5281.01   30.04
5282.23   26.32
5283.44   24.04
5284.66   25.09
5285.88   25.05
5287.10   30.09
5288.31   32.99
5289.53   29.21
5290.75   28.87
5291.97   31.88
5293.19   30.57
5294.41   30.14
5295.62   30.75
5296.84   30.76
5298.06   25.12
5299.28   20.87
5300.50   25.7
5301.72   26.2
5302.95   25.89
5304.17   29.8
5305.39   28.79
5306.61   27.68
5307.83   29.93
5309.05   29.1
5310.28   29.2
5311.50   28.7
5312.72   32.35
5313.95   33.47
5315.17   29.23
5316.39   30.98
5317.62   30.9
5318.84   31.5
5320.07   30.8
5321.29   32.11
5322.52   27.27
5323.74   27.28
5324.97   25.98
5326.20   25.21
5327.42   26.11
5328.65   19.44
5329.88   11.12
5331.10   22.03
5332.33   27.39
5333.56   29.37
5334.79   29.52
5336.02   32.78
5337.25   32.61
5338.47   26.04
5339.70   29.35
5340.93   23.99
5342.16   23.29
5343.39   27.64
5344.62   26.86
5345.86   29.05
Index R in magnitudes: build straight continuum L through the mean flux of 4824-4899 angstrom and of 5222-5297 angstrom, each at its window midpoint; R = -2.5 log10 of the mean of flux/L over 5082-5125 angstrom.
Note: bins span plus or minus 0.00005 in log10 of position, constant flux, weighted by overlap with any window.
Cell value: 0.27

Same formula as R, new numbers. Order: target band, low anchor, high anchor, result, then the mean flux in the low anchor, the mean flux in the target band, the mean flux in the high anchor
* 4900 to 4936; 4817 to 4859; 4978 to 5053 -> -0.10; 22.8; 23.6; 19.8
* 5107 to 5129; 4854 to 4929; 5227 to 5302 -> 0.32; 22.7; 18.2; 25.6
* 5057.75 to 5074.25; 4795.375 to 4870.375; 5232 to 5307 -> 0.27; 22.6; 19.1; 26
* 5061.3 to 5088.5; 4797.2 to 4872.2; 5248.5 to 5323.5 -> 0.29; 22.6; 18.9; 26.7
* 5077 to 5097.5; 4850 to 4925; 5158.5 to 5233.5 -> 0.06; 22.7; 19.3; 19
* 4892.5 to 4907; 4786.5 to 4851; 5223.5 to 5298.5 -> -0.02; 22.1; 23.2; 25.7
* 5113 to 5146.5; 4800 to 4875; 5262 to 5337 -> 0.34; 22.5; 18.3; 26.6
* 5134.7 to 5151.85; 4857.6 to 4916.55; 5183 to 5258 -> 0.18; 22.7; 19.1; 22.4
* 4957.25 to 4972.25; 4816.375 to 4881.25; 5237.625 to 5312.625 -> 0.09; 22.2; 21.5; 26.3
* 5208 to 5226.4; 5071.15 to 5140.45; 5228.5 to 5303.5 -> 0.05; 18.5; 22.6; 25.7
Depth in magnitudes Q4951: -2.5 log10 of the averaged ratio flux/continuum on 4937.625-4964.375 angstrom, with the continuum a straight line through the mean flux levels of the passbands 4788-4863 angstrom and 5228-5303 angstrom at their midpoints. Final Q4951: -0.02 mag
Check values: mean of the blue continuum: 22.4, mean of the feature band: 23.8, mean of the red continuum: 25.7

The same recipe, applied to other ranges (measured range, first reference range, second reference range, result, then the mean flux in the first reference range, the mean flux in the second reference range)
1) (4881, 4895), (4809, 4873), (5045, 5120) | 0.00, 22.5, 19.4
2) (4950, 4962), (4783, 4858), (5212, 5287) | -0.01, 22.1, 24.9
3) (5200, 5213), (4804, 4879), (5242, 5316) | 0.46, 22.5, 26.4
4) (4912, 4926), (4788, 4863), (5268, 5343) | 0.02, 22.4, 27.1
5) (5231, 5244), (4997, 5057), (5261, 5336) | -0.06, 19.8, 26.5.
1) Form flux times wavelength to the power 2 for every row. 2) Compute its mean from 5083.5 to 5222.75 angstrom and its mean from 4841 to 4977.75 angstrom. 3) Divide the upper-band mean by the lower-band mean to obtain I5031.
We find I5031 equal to 0.87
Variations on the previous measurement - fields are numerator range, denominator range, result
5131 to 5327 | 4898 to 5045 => 1.15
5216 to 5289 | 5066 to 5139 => 1.44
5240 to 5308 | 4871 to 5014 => 1.33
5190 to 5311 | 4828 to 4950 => 1.24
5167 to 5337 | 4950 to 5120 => 1.28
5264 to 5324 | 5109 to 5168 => 1.55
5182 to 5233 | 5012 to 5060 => 1.11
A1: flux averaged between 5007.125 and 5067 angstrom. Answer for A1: 19.8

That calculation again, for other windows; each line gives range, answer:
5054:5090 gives 19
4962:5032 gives 20.8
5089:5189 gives 17.6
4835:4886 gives 22.4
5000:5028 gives 19.7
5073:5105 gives 18.9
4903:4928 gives 23.5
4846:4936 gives 22.9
